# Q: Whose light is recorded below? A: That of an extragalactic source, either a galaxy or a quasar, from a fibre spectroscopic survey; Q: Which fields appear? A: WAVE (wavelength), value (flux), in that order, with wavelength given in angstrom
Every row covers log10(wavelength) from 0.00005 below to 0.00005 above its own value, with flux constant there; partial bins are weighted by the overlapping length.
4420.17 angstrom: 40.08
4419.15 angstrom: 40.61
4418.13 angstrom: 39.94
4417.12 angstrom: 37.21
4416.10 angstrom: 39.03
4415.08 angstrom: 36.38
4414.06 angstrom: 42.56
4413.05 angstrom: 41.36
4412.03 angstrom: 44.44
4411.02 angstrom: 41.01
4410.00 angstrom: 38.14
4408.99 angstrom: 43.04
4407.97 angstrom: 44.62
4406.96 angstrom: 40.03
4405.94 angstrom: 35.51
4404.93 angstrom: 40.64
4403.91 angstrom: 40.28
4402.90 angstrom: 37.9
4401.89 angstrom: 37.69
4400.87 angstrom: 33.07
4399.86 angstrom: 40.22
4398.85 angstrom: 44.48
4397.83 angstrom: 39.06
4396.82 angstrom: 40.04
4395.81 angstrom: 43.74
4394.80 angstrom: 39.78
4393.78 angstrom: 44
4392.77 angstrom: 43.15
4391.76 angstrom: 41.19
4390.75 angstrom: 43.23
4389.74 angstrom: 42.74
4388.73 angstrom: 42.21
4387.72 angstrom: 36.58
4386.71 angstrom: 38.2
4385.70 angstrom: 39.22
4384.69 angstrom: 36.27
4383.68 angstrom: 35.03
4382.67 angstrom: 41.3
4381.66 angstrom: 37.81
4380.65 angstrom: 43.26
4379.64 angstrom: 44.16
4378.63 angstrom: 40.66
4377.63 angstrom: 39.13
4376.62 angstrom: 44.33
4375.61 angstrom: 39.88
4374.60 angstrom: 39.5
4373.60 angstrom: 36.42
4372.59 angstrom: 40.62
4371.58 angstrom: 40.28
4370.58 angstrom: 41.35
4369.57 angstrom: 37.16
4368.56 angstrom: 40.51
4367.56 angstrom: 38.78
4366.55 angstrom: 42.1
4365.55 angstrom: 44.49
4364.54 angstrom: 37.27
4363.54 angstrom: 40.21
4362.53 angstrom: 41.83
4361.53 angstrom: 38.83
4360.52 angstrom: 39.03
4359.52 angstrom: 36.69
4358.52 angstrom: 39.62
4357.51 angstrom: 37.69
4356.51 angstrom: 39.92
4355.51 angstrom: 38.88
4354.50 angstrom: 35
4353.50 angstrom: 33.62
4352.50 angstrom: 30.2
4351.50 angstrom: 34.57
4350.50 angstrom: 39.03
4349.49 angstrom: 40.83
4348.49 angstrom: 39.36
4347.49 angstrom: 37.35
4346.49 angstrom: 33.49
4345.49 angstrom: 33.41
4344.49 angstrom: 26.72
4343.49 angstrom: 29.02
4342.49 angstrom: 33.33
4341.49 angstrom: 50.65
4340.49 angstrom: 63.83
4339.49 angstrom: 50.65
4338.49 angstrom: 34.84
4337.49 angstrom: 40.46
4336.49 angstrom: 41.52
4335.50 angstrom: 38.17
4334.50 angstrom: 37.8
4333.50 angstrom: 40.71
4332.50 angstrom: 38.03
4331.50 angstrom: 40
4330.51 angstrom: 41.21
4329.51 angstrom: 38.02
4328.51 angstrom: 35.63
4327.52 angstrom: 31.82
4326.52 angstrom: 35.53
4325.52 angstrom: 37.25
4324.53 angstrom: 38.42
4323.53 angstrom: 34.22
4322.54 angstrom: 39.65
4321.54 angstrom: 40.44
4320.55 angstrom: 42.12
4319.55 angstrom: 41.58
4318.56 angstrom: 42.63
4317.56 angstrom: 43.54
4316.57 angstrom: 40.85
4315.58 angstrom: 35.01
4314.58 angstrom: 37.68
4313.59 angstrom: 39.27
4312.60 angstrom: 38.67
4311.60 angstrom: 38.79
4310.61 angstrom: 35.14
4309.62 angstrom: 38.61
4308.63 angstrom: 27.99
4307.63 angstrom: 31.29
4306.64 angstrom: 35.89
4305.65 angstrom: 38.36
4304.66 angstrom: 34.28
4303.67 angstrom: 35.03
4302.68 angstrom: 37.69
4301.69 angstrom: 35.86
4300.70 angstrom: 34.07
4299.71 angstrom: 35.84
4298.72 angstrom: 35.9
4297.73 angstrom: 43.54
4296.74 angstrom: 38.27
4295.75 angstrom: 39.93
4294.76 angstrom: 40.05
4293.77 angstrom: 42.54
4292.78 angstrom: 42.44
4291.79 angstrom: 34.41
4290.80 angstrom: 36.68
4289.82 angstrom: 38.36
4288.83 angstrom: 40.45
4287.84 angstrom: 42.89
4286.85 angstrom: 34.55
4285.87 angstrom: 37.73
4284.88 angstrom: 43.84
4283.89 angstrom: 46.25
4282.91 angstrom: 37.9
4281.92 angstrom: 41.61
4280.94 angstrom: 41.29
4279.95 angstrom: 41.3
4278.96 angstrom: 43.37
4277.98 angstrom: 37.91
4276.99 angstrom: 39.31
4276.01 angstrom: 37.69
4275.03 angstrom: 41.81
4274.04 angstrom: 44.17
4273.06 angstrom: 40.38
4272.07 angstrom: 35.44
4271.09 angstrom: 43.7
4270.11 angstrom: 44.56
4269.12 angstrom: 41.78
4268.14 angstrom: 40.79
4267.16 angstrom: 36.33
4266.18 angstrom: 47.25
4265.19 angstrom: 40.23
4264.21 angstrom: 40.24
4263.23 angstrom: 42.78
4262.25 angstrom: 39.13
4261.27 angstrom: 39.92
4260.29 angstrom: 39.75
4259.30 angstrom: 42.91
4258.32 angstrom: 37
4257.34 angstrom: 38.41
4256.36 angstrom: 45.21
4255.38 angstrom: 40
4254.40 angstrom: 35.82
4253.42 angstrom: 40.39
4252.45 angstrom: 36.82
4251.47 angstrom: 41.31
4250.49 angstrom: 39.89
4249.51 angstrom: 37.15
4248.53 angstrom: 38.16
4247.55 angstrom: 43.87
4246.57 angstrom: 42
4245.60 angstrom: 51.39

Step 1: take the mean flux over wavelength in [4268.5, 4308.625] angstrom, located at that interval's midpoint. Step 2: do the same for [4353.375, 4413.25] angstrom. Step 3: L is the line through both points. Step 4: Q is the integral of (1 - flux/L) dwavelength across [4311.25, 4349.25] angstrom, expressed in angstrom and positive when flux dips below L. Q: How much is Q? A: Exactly 0.4 angstrom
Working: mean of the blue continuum 39.1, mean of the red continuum 40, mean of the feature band 39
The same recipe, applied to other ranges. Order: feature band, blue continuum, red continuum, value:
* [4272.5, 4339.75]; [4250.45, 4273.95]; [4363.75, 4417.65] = 2.7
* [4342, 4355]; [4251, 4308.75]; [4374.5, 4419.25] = 1.8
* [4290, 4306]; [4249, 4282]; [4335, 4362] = 0.7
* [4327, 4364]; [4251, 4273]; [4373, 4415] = 1.8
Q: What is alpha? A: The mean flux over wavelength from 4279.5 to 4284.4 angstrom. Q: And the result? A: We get 41.7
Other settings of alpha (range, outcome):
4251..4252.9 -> 39.1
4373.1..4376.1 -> 38.7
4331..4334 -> 39.6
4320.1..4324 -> 39.2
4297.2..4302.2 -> 37.1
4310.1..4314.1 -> 38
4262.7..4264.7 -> 41.6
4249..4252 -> 39.3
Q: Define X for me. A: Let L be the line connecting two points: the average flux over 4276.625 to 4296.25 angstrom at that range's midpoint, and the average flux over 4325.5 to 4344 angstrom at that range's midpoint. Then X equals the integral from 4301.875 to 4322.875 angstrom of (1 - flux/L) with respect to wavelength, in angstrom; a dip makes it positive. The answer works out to 1.2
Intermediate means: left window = 40.1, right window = 40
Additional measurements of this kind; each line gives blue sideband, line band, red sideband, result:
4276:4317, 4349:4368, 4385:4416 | 0.6 angstrom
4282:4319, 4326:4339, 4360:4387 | 0.3 angstrom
